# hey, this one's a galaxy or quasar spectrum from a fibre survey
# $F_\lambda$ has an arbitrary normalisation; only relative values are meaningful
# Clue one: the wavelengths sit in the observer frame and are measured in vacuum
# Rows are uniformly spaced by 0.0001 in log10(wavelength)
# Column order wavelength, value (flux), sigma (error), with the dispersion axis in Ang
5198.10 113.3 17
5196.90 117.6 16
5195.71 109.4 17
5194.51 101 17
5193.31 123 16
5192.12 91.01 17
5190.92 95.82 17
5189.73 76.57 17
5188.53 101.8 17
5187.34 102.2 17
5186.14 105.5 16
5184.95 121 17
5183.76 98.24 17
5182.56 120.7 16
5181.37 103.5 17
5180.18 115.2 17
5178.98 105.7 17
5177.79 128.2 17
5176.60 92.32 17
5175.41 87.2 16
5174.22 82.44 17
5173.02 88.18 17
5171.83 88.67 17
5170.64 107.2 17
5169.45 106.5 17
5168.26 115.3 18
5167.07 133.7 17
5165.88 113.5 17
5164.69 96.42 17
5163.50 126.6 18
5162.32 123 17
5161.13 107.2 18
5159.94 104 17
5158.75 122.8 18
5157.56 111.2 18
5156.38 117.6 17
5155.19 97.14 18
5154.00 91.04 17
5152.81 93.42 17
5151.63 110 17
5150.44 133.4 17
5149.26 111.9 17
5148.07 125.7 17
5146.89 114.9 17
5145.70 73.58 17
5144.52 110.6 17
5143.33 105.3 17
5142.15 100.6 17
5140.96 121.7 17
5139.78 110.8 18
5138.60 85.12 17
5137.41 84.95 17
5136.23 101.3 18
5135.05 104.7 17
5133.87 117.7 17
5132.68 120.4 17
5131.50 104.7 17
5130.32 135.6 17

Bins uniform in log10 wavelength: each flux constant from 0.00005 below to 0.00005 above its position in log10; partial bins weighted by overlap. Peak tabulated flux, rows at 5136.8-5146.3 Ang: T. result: 121.7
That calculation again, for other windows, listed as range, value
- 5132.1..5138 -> 120.4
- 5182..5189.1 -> 121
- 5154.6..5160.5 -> 122.8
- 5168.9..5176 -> 107.2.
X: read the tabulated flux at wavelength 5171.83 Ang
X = 88.67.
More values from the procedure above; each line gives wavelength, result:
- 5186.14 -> 105.5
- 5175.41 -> 87.2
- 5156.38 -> 117.6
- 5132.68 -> 120.4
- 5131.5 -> 104.7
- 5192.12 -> 91.01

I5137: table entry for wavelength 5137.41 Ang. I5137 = 84.95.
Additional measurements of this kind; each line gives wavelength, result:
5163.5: 126.6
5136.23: 101.3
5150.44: 133.4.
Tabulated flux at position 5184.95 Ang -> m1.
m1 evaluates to 121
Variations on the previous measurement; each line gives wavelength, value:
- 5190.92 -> 95.82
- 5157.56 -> 111.2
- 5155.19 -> 97.14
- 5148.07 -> 125.7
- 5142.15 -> 100.6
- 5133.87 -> 117.7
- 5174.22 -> 82.44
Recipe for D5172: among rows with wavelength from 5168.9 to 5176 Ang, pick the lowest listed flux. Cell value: 82.44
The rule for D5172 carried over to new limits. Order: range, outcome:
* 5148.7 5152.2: 110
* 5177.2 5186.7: 98.24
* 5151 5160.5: 91.04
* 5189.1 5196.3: 76.57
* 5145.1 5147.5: 73.58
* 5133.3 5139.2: 84.95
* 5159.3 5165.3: 96.42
